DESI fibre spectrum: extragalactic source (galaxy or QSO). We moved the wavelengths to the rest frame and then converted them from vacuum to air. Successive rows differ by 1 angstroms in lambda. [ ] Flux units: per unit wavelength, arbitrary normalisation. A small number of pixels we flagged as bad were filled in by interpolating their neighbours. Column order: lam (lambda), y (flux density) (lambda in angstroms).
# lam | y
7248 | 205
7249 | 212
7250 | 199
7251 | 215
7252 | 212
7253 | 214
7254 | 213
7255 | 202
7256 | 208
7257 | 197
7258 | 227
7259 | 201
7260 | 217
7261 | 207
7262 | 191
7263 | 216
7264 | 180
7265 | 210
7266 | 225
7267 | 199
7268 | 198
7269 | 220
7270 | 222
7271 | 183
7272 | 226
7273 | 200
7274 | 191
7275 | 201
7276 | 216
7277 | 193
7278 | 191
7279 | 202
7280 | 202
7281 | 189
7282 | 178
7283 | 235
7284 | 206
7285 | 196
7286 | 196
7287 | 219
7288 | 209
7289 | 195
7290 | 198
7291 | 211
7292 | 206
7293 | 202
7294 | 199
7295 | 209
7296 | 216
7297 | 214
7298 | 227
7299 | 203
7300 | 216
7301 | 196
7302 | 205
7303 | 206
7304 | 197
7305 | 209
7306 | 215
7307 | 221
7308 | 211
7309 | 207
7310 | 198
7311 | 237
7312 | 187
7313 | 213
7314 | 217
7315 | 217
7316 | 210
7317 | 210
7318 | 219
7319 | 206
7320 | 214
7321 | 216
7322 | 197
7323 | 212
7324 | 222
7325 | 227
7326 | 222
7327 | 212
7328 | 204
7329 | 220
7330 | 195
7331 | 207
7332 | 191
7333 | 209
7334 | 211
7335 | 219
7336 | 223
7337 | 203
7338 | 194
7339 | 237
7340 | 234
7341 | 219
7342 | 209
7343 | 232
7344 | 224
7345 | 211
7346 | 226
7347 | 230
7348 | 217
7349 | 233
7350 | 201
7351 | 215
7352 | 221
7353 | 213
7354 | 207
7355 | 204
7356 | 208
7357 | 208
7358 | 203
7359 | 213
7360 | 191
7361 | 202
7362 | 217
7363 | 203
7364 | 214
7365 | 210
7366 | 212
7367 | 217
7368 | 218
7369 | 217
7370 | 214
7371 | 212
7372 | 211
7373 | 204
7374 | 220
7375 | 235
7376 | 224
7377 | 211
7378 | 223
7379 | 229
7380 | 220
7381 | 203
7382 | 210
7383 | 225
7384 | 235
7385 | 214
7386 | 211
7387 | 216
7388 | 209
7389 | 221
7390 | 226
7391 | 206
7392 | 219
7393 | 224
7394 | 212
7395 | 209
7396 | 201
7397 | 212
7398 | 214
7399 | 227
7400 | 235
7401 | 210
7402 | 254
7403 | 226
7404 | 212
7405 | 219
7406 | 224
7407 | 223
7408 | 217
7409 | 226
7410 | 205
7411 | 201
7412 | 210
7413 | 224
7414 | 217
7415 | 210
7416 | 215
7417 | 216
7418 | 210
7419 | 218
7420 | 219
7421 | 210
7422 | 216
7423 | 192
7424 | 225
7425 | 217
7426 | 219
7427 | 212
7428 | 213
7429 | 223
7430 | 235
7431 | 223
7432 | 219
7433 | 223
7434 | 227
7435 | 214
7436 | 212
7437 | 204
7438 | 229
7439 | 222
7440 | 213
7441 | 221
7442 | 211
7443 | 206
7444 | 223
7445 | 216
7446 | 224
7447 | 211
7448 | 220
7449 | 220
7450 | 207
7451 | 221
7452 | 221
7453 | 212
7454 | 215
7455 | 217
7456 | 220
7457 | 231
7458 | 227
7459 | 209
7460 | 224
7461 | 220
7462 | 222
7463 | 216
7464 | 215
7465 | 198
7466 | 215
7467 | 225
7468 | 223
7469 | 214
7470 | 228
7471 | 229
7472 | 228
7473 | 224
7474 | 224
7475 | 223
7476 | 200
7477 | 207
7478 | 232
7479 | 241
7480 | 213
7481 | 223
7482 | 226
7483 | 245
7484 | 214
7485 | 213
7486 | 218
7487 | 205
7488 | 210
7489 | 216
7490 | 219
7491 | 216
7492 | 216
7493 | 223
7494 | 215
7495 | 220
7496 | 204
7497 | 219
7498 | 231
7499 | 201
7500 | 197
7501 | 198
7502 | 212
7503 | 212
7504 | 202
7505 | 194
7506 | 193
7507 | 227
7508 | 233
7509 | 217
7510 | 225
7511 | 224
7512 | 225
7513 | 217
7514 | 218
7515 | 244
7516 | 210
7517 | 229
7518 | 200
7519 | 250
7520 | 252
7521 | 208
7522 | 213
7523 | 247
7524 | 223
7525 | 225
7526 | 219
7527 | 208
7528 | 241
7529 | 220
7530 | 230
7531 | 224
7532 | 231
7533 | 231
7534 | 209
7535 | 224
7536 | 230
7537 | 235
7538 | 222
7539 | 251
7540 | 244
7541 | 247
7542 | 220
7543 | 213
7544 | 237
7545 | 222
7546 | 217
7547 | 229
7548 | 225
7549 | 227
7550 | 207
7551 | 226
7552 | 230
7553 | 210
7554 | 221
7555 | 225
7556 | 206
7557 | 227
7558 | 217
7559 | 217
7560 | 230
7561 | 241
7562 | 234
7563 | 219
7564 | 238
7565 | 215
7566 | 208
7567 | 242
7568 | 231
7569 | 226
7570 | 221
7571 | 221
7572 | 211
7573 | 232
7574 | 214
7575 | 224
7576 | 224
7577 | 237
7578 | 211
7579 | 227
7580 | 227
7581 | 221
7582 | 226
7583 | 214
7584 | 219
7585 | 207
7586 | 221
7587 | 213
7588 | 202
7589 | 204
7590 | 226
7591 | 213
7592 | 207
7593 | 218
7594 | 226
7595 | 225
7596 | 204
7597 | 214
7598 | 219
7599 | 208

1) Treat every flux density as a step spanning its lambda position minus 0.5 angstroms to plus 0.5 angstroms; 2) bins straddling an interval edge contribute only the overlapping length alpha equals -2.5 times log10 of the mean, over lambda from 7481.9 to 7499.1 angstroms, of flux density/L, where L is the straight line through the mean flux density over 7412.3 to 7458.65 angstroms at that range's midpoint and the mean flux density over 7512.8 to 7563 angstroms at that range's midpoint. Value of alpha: 0.02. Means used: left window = 217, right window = 226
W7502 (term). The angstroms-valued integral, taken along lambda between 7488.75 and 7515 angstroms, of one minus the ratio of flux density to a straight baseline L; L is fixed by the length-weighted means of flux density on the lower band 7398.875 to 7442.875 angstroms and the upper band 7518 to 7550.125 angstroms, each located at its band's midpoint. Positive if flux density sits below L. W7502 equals 1.1 angstroms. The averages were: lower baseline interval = 218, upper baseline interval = 227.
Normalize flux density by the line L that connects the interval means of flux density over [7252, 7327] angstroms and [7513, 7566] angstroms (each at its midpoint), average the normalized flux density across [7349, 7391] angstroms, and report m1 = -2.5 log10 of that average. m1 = 0.00 mag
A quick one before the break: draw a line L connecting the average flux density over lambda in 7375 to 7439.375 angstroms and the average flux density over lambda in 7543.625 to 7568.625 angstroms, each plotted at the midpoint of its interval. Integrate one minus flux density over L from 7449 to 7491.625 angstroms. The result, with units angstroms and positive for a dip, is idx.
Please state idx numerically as 0.2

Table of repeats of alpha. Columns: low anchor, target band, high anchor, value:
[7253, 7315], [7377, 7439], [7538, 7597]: -0.02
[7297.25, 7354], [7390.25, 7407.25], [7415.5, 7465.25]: -0.02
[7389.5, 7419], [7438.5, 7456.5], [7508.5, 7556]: 0.02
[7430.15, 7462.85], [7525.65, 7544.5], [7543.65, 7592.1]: -0.04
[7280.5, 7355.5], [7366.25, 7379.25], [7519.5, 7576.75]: -0.02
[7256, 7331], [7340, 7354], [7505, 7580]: -0.04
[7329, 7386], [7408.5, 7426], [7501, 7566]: 0.02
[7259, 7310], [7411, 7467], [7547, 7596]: -0.01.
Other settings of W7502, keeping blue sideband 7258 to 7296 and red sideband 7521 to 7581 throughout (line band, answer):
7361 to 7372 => -0.09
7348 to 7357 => -0.12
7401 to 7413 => -0.31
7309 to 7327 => -0.49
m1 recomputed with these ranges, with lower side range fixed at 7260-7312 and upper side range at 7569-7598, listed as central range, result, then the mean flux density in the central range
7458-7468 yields -0.02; 217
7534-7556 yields -0.05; 226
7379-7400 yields -0.03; 216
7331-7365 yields -0.02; 213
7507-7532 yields -0.05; 225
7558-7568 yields -0.05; 227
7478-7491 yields -0.03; 221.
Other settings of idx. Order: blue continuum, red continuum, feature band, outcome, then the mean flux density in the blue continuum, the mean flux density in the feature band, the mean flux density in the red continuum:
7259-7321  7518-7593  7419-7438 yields -0.1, 207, 217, 224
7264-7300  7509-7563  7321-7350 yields -0.8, 205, 215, 225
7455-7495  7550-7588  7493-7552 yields -0.3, 220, 222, 222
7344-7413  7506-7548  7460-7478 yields 0.3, 216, 219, 226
